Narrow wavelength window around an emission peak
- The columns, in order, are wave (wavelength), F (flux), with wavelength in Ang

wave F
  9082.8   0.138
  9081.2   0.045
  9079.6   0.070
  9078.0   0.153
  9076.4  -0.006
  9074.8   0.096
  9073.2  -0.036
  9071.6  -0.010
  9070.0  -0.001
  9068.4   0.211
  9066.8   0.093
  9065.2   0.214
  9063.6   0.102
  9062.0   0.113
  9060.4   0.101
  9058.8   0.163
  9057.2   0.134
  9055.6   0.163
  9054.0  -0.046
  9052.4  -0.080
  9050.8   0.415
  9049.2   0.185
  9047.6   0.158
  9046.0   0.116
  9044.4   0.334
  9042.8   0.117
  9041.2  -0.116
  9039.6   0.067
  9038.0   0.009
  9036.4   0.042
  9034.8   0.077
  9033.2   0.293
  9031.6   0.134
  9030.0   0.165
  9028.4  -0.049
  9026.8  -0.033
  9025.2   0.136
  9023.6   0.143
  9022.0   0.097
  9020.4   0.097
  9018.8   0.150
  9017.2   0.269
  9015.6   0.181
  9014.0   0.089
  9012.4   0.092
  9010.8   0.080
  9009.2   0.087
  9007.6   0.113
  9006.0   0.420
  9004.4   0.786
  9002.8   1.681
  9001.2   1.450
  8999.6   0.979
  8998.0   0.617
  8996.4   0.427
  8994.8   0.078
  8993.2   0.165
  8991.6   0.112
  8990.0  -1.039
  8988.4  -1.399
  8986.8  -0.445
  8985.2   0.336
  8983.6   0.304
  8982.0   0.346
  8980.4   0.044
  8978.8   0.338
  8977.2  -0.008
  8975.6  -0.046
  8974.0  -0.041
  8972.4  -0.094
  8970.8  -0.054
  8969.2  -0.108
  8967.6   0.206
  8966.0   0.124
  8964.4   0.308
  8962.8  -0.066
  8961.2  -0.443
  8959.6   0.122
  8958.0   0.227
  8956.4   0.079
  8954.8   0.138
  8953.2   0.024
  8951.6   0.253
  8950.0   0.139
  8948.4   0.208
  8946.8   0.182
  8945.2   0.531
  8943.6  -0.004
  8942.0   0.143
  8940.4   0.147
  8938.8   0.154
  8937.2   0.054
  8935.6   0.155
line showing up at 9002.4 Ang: [O III]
